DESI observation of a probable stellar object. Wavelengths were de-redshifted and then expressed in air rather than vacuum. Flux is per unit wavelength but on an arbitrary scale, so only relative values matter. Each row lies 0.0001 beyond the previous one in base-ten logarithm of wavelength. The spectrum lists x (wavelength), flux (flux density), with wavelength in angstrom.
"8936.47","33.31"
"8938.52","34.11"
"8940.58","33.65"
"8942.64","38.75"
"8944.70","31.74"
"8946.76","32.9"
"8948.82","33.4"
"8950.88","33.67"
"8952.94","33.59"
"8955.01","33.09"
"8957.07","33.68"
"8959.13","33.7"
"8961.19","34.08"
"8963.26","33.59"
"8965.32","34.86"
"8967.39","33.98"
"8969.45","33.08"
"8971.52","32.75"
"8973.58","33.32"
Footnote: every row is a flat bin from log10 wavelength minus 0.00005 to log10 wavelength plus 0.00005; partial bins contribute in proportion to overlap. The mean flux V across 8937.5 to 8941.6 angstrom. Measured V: 33.9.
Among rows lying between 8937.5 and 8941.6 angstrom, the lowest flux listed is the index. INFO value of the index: 33.65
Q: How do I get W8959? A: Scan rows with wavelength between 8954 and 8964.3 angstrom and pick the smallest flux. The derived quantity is 33.09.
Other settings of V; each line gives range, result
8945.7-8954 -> 33.4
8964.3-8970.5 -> 33.9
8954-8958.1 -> 33.4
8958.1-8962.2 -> 33.9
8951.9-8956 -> 33.3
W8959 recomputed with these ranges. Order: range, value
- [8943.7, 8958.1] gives 31.74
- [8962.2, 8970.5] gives 33.08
